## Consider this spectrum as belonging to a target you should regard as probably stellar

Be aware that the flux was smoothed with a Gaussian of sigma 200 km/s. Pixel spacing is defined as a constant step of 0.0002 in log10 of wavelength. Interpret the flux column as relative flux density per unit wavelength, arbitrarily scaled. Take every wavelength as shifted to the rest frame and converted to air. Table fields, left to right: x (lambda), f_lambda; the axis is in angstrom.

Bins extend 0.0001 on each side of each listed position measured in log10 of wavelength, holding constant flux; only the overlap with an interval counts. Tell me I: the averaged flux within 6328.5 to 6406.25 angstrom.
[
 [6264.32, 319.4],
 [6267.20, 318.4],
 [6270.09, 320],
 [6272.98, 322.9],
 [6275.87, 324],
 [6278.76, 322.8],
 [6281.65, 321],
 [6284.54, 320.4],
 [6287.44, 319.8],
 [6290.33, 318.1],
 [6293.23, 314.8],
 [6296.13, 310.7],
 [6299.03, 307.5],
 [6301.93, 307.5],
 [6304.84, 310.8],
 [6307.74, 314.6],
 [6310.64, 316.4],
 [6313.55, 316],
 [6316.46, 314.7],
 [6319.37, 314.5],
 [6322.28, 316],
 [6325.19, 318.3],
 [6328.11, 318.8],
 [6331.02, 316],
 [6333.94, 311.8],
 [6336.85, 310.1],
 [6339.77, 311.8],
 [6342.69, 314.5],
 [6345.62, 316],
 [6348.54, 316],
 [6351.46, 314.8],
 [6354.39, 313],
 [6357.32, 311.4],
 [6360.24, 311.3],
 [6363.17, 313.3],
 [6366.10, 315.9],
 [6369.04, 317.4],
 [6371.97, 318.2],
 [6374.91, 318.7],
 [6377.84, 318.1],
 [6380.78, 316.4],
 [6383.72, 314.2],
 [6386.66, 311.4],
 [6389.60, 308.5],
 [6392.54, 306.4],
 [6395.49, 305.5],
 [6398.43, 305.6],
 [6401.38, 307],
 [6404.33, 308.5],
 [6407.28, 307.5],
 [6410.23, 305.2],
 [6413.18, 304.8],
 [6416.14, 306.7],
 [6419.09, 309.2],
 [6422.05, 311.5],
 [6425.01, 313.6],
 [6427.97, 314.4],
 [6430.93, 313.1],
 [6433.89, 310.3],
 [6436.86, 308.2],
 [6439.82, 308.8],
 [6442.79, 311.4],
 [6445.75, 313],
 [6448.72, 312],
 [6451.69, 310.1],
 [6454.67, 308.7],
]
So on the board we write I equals 313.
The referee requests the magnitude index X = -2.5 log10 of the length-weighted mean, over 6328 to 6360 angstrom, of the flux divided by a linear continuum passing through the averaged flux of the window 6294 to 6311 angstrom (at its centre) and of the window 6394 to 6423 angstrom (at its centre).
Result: -0.015 mag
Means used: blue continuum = 311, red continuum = 307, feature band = 314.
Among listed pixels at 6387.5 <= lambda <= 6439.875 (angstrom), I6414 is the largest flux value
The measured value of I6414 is 314.4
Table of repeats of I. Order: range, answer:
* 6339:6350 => 315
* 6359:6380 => 316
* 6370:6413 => 311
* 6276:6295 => 320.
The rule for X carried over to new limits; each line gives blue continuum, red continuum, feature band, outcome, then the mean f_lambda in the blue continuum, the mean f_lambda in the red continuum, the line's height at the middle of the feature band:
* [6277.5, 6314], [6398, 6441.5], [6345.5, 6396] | -0.01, 315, 309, 312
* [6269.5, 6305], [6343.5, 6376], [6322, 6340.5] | 0.00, 317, 315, 316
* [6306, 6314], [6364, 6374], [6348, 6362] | 0.01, 316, 317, 317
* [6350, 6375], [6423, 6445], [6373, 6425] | 0.01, 315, 312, 313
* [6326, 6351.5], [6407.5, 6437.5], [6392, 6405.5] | 0.02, 315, 310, 311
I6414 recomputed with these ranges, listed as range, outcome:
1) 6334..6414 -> 318.7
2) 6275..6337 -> 324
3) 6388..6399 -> 308.5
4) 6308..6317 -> 316.4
